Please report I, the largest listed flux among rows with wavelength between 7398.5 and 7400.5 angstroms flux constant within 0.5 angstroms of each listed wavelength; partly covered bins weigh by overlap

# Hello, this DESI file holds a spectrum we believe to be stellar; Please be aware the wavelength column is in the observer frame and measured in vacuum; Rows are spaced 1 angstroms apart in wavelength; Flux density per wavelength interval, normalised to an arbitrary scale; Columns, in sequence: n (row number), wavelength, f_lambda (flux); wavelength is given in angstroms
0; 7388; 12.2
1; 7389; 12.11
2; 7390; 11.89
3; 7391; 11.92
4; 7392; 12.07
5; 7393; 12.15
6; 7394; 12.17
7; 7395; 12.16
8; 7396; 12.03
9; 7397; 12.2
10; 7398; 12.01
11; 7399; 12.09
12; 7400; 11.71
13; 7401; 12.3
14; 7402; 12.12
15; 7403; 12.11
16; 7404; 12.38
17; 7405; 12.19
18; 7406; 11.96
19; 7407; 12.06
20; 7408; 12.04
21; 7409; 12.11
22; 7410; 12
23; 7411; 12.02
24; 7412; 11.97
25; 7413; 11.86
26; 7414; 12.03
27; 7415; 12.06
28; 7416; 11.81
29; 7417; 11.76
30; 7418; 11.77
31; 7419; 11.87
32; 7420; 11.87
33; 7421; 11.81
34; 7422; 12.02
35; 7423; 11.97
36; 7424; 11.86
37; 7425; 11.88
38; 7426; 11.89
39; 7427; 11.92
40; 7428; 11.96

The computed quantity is 12.09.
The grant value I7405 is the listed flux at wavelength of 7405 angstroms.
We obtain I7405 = 12.19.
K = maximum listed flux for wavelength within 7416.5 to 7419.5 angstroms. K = 11.87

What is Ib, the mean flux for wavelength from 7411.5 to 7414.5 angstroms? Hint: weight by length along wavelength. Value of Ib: 12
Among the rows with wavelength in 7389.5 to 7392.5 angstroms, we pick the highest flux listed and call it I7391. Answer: 12.07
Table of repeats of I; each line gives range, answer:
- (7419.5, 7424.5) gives 12.02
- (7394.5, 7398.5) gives 12.2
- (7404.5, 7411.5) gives 12.19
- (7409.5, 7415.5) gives 12.06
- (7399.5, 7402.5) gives 12.3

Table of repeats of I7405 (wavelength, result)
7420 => 11.87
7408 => 12.04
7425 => 11.88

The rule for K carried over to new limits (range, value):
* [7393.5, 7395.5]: 12.17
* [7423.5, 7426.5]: 11.89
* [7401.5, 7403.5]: 12.12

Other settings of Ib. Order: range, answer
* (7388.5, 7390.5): 12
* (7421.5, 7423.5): 12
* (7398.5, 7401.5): 12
